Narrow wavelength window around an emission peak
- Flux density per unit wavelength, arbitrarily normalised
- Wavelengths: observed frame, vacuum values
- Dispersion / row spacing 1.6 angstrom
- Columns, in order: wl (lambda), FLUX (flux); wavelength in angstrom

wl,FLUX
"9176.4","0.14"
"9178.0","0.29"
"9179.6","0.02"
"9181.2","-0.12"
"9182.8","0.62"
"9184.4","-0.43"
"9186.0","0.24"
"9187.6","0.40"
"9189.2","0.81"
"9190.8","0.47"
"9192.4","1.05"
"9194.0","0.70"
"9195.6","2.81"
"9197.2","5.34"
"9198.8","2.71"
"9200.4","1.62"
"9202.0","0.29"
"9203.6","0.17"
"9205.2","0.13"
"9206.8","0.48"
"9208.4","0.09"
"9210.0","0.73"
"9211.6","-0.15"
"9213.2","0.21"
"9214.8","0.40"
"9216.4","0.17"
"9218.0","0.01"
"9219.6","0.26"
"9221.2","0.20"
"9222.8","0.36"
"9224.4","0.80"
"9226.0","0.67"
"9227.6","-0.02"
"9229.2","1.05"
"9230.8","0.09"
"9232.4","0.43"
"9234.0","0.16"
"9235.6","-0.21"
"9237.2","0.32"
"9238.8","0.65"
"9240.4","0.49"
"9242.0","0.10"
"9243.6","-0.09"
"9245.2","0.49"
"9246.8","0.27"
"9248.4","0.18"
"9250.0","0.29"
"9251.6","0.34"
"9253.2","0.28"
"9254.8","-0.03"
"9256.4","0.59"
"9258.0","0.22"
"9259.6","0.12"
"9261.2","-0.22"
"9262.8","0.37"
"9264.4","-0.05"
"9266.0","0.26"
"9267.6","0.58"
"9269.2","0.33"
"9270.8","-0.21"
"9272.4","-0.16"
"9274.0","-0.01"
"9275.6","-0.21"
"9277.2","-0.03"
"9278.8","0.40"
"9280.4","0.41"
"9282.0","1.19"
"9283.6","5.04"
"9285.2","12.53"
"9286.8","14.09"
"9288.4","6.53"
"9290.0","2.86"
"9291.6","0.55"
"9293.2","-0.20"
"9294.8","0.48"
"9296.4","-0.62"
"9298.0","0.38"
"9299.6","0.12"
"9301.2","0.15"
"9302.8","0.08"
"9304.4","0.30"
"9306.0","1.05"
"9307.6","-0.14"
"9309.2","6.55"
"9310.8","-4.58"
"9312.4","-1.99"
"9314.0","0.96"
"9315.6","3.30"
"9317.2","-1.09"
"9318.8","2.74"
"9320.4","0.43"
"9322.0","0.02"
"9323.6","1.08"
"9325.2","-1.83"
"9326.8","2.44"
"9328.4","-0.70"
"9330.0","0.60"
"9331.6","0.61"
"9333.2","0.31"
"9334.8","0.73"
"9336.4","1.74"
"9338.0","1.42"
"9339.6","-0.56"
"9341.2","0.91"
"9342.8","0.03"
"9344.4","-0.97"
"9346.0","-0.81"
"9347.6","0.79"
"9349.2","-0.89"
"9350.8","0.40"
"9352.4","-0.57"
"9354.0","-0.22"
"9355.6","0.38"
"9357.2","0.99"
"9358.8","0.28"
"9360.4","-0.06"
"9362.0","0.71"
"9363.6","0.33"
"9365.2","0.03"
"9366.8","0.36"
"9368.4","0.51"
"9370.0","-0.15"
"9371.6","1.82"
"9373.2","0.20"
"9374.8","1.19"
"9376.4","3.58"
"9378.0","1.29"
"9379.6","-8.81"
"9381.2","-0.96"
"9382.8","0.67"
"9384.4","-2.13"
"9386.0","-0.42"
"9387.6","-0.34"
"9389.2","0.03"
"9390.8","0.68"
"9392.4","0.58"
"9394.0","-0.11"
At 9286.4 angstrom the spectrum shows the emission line [O III]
